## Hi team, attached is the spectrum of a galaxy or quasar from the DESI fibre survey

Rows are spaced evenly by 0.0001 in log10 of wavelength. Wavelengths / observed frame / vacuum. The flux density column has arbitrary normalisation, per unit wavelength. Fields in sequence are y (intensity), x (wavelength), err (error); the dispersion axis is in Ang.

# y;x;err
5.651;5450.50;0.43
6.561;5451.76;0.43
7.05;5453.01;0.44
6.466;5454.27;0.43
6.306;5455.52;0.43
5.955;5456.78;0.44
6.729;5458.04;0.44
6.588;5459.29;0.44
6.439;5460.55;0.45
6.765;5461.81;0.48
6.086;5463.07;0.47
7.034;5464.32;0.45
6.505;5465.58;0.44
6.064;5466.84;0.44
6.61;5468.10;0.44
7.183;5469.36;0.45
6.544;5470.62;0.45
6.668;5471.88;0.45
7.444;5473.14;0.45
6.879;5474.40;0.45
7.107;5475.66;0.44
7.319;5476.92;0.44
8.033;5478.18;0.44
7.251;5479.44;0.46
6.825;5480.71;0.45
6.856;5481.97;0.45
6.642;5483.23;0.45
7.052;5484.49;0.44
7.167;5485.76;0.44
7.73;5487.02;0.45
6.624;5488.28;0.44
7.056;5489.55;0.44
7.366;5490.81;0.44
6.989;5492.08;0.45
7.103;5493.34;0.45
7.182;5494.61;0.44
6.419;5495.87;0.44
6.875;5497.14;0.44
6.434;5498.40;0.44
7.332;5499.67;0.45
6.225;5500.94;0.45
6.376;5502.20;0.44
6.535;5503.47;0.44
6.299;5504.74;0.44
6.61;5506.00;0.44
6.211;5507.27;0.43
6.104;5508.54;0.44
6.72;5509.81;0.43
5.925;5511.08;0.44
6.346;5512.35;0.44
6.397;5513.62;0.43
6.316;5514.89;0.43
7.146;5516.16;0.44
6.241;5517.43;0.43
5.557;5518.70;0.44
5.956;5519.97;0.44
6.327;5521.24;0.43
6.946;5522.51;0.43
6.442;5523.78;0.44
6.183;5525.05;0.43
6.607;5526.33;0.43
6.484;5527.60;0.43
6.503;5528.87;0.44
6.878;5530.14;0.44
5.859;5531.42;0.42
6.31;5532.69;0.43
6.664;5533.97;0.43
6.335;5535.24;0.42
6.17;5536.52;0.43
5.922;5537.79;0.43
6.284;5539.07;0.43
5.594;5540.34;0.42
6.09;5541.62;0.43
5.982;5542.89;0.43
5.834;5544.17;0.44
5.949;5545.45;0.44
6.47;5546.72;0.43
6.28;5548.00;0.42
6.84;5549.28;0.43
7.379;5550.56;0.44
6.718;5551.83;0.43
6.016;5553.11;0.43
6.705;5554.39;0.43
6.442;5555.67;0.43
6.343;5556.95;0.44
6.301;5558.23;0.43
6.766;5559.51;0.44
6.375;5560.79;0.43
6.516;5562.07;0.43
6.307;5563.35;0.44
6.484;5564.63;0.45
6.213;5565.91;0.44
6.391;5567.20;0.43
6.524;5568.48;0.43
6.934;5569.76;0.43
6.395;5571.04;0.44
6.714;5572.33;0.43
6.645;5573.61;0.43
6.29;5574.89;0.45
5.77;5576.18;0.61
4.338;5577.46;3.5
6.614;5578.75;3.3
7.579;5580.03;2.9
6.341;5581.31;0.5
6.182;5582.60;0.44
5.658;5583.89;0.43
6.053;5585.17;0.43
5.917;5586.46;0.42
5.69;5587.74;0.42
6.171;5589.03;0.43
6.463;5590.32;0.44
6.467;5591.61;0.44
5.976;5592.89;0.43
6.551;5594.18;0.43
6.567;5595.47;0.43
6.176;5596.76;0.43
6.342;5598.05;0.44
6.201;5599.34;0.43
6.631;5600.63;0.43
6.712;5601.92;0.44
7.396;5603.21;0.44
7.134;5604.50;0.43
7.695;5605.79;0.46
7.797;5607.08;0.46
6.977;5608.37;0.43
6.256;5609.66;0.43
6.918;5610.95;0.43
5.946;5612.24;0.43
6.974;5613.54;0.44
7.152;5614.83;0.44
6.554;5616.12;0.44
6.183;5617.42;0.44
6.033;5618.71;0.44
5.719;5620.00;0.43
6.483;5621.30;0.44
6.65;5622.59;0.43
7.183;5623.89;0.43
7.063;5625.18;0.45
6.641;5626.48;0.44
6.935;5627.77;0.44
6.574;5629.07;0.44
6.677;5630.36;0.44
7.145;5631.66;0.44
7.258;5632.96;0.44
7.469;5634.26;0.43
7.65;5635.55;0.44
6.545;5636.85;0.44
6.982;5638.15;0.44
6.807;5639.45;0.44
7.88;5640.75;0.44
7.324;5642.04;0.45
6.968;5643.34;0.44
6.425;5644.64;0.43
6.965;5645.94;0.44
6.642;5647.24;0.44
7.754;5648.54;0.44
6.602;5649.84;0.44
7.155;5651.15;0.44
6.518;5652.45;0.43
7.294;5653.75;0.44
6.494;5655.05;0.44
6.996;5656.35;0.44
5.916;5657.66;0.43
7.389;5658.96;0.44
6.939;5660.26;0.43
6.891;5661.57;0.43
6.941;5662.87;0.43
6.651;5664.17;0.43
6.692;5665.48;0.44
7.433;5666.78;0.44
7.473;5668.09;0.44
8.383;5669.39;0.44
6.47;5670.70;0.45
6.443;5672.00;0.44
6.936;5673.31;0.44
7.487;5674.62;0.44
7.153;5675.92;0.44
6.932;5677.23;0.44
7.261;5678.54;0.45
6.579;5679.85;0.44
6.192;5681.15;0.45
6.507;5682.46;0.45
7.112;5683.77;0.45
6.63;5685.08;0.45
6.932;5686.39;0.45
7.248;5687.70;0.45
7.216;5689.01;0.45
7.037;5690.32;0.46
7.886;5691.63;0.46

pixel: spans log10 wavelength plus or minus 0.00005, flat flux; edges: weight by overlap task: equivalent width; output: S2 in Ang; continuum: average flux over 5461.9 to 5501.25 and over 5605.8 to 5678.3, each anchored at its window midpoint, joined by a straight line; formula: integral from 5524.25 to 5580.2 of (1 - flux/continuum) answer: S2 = 4.6 Ang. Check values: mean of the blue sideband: 6.93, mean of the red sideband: 6.91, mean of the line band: 6.35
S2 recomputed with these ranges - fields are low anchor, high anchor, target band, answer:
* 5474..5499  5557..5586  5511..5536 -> 1.3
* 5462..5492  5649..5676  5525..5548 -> 2.4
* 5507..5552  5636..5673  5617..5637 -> 0.2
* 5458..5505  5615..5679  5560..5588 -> 2.5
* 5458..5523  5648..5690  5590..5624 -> 1.2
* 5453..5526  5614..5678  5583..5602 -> 1.7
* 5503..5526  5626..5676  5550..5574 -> 0.2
